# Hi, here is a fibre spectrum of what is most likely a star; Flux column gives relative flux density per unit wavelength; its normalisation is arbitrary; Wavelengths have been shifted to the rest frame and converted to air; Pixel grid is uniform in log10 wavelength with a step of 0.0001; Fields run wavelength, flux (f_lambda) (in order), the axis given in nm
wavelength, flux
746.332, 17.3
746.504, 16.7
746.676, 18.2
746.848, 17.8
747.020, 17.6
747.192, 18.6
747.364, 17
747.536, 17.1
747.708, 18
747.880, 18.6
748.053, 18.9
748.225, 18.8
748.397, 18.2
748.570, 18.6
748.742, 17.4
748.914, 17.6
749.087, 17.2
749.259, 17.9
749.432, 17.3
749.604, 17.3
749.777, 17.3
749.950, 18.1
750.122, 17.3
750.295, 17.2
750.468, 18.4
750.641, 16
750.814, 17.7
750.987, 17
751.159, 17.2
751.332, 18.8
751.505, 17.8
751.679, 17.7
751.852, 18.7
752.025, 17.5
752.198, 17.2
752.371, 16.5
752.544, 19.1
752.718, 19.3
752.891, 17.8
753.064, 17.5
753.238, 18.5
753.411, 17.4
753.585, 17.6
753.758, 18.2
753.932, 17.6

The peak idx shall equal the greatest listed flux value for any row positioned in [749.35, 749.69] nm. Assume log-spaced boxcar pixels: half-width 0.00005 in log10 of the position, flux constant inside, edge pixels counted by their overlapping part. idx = 17.3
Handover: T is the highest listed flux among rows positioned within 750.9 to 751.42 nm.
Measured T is 18.8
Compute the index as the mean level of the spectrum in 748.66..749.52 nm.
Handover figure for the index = 17.5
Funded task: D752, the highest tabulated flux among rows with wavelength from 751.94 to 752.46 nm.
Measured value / 17.5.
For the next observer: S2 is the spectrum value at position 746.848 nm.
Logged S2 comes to 17.8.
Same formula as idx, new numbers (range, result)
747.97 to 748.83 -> 18.9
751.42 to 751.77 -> 17.8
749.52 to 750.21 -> 18.1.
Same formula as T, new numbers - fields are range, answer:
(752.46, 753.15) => 19.3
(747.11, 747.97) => 18.6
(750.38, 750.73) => 18.4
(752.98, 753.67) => 18.5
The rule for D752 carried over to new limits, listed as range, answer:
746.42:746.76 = 18.2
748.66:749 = 17.6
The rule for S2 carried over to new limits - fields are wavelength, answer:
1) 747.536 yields 17.1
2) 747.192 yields 18.6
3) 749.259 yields 17.9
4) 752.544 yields 19.1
